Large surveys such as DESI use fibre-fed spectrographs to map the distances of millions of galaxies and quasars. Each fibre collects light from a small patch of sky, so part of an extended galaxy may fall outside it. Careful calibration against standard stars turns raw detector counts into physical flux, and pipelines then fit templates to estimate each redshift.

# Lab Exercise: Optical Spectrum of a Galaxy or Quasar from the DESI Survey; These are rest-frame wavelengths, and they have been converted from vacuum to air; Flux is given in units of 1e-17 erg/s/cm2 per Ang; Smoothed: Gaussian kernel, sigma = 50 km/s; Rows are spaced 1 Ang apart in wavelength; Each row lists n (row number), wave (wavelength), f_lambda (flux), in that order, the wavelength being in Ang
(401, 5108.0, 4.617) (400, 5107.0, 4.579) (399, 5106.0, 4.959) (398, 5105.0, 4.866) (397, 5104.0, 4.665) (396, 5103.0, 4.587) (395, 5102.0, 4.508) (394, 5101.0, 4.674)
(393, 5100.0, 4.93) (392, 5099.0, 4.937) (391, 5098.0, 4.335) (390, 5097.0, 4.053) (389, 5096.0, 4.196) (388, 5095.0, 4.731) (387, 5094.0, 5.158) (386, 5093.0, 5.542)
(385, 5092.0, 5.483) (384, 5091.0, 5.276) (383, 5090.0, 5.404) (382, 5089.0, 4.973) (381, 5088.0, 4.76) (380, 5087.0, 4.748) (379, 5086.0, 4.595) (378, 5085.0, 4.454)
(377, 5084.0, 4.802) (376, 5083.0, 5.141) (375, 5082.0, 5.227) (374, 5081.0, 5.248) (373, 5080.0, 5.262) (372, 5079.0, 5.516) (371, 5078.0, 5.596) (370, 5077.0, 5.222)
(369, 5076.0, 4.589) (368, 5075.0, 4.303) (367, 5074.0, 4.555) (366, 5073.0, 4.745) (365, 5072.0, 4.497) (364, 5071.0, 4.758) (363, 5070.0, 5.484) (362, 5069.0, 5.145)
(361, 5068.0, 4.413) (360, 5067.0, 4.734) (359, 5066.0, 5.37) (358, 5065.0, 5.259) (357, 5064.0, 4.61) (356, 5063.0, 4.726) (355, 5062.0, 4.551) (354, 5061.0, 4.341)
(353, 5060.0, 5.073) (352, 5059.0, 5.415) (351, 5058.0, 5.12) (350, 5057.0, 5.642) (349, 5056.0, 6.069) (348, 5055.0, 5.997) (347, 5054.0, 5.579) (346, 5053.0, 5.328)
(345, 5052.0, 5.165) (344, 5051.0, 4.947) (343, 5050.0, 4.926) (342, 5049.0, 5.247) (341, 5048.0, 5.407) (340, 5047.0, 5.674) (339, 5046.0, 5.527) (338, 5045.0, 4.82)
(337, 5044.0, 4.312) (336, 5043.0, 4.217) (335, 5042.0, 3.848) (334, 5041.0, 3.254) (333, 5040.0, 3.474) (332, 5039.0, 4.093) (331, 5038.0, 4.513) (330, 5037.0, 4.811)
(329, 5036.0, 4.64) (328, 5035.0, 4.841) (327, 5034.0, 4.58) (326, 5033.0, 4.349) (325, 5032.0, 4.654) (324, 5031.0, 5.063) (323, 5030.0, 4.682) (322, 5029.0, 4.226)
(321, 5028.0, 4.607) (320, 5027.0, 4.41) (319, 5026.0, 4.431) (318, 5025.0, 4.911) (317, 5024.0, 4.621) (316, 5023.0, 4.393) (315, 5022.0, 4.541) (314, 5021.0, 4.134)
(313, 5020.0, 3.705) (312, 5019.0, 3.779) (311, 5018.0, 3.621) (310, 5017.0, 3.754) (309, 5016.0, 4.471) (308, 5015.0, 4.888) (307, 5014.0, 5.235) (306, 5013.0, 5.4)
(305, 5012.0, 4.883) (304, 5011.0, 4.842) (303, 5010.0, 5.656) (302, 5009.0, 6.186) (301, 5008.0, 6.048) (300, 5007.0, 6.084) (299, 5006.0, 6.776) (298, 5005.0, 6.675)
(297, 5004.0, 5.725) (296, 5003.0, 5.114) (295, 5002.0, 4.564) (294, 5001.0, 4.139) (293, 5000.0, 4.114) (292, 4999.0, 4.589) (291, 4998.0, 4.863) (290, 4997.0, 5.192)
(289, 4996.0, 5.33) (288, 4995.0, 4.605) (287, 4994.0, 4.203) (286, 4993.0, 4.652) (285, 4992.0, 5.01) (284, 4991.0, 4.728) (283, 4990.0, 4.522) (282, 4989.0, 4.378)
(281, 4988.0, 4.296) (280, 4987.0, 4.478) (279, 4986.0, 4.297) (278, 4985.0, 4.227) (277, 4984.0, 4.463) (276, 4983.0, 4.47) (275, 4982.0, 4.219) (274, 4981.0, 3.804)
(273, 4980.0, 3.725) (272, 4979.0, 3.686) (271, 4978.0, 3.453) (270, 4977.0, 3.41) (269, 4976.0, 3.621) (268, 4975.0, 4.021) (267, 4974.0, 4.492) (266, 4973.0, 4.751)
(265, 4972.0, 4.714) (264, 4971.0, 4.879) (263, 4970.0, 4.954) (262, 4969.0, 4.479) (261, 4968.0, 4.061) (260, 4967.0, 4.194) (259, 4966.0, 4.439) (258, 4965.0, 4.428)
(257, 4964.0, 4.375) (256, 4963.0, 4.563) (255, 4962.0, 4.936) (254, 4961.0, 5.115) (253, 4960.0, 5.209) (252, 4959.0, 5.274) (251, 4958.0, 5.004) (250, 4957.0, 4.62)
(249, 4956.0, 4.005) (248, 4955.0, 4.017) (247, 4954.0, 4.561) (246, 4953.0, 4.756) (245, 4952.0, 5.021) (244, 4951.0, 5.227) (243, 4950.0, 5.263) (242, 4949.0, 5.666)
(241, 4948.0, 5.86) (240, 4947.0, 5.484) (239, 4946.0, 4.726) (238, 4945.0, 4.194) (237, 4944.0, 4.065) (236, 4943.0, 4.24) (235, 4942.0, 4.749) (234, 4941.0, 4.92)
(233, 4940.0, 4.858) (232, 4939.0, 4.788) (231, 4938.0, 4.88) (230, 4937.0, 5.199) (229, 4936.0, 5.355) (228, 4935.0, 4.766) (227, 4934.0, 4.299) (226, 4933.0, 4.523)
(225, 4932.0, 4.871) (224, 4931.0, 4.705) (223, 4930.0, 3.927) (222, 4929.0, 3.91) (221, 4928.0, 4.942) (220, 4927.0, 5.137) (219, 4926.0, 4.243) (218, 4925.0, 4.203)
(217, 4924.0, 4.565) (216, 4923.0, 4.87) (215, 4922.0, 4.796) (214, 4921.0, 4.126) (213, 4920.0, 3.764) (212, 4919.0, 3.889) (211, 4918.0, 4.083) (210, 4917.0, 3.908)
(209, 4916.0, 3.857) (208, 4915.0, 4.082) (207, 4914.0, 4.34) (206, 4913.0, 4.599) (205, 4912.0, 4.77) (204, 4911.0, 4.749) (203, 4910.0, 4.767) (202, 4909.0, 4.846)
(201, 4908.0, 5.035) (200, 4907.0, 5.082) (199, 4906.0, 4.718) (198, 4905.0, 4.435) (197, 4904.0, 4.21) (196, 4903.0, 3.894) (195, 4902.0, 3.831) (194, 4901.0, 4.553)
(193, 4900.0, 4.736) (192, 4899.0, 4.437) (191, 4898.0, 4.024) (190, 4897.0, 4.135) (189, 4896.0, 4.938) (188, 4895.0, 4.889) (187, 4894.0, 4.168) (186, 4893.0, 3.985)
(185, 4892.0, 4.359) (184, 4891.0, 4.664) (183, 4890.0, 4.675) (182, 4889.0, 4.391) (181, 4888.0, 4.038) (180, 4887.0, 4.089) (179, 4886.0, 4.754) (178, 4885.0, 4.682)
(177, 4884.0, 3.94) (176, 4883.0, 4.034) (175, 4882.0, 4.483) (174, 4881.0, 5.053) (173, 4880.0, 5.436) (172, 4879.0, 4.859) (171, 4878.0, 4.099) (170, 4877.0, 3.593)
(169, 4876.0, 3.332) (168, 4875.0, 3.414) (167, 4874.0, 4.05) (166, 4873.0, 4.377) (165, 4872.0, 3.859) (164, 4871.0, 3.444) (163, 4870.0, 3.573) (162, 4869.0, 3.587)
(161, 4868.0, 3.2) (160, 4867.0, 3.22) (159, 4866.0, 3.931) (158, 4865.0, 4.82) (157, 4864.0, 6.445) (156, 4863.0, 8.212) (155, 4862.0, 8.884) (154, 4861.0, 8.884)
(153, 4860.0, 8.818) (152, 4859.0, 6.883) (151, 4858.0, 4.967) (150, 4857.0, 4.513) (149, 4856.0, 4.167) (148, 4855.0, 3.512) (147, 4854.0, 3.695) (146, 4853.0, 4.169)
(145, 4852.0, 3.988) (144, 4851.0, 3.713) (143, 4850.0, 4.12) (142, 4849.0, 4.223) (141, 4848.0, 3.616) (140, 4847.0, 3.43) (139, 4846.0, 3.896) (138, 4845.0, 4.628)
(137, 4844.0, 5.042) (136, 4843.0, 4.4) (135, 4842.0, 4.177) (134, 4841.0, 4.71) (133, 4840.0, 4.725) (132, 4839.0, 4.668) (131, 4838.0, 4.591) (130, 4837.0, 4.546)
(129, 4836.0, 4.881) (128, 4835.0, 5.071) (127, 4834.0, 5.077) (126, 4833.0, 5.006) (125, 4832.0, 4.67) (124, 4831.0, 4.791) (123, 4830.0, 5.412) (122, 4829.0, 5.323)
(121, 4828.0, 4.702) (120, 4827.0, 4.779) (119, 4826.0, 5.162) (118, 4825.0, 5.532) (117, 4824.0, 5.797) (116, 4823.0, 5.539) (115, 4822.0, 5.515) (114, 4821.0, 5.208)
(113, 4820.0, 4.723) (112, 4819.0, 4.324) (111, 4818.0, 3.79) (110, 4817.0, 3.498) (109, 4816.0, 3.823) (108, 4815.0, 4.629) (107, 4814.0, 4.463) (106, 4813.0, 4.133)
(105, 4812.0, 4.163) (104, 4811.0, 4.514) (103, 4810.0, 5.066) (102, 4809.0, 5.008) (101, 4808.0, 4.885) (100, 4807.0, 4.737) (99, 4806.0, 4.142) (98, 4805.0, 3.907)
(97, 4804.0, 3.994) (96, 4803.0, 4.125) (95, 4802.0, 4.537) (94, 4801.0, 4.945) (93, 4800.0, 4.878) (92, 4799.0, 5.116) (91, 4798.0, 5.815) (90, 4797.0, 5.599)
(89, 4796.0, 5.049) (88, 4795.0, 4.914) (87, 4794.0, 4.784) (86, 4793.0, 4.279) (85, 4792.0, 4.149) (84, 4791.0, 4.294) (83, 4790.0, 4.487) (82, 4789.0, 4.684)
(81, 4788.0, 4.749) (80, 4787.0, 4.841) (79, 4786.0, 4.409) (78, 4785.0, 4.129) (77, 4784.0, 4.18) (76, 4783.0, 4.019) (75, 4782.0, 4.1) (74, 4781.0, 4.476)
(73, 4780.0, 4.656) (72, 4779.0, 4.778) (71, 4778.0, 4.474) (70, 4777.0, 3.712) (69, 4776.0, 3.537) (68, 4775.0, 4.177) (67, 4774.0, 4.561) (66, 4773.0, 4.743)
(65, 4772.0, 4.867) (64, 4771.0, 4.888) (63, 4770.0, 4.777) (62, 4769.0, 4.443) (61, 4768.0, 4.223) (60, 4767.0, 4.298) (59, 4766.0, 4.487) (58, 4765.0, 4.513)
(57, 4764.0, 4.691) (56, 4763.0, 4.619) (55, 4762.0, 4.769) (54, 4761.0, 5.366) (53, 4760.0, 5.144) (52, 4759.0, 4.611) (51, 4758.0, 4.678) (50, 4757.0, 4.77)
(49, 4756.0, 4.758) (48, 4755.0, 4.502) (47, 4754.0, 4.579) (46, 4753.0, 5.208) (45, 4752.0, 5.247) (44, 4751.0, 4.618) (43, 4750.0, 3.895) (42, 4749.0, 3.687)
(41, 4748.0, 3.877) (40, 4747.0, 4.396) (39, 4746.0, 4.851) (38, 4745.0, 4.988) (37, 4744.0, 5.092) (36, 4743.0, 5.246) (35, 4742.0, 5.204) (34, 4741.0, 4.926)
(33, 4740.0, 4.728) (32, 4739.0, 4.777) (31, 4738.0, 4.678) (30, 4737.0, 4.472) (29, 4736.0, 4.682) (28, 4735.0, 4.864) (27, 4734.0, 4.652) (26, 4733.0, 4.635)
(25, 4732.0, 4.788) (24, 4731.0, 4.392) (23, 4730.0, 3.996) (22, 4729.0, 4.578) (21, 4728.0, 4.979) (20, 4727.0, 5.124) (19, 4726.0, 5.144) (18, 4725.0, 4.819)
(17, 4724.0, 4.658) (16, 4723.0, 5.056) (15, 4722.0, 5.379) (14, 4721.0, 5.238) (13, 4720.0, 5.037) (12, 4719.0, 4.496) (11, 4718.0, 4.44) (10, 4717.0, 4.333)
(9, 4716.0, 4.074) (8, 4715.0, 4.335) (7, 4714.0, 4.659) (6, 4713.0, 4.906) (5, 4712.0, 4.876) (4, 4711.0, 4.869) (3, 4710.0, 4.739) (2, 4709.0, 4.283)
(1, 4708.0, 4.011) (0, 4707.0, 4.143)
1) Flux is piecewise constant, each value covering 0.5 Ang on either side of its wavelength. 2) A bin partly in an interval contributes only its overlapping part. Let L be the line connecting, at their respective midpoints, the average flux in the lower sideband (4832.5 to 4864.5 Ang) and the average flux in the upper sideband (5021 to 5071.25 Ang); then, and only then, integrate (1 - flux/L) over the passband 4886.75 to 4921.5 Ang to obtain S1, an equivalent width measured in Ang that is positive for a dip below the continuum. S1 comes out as 4.2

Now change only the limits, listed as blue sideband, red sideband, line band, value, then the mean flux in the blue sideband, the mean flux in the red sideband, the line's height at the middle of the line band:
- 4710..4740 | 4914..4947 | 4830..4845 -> -0.5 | 4.72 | 4.5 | 4.6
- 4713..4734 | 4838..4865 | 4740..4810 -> 3.5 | 4.71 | 5.08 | 4.86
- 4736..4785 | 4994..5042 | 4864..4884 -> 2.5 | 4.59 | 4.74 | 4.65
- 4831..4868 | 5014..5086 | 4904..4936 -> 2.5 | 4.93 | 4.77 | 4.87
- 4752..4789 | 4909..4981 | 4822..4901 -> -2.2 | 4.56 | 4.55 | 4.55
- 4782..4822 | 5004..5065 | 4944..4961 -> -0.5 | 4.54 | 4.87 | 4.76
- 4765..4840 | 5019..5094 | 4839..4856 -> 1.9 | 4.64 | 4.84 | 4.67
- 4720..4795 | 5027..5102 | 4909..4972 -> 1.8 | 4.63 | 4.87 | 4.77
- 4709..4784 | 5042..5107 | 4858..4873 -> -2.3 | 4.64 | 4.96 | 4.76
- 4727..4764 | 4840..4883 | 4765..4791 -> 1.5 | 4.71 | 4.65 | 4.69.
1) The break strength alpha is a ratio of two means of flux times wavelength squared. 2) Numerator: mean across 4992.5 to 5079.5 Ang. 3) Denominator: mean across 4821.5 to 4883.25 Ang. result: 1.10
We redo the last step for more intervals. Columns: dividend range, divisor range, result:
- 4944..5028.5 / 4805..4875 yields 1.05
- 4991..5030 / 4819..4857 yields 1.13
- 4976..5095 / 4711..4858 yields 1.15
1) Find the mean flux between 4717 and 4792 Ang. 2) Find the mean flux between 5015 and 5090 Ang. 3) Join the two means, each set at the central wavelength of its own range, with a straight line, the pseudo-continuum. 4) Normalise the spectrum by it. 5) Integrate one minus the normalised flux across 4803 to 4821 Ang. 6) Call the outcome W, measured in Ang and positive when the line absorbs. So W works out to 1.14 Ang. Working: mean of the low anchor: 4.63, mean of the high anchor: 4.77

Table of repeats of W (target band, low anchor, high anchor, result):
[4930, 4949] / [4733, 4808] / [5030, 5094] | -0.1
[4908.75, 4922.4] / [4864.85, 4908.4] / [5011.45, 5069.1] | 0.1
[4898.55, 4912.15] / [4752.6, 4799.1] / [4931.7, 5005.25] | 0.2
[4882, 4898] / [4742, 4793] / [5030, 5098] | 1.1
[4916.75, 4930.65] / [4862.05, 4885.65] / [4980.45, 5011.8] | 0.9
